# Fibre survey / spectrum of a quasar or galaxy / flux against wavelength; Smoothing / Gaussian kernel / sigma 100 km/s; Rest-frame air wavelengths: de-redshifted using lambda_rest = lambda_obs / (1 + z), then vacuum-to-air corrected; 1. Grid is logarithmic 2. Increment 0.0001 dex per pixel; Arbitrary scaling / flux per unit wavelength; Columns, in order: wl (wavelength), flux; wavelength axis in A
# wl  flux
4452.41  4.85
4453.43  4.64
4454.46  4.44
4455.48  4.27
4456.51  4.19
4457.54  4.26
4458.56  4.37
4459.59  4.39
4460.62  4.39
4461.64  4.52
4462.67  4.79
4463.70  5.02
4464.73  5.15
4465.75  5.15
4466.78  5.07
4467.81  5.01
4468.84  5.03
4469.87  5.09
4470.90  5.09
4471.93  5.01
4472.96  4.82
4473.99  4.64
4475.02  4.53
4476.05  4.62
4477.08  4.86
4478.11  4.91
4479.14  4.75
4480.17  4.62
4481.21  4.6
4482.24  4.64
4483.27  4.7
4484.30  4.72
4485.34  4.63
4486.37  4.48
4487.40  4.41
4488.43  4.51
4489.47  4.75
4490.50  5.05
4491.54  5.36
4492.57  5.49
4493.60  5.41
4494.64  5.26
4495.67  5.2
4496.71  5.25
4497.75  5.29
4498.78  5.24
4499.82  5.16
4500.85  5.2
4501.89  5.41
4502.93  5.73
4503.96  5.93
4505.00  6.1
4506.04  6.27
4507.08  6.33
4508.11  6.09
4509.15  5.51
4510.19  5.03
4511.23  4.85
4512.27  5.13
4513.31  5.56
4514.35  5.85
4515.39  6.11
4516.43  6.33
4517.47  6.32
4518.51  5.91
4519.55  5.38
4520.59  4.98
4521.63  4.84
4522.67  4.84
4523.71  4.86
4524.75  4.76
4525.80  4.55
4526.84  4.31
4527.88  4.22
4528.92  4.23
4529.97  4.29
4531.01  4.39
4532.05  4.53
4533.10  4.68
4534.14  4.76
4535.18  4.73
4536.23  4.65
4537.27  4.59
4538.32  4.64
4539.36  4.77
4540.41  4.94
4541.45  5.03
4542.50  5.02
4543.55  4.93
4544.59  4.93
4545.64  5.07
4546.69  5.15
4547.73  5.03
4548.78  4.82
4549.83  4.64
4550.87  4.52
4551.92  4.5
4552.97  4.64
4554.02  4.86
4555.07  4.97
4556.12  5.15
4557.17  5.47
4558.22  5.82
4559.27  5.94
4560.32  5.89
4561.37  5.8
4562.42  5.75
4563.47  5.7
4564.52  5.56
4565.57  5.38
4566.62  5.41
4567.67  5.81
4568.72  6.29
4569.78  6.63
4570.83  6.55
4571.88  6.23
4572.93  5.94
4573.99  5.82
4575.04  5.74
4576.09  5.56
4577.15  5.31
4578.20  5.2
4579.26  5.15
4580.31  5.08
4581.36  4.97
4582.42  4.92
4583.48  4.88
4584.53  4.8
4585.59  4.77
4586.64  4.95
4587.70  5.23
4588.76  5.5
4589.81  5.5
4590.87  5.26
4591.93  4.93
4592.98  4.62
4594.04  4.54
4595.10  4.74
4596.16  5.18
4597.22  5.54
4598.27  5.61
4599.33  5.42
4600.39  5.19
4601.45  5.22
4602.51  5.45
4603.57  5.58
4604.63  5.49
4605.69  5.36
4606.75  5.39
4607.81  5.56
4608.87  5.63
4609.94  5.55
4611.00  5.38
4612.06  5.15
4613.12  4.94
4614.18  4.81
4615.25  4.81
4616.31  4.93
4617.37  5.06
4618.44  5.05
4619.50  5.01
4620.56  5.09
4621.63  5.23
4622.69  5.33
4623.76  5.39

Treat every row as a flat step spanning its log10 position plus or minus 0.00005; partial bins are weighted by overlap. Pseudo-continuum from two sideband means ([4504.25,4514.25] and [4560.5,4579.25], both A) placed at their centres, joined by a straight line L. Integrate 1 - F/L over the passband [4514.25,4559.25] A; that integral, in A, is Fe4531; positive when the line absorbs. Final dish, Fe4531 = 6.00 A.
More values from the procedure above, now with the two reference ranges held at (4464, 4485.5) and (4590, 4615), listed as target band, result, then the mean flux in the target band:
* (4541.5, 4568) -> -0.68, 5.22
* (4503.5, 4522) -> -2.76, 5.7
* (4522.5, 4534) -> 1.14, 4.51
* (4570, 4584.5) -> -0.93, 5.49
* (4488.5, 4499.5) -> -0.66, 5.2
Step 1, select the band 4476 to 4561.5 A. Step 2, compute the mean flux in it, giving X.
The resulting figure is 5.08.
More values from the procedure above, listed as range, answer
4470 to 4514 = 5.13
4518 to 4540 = 4.71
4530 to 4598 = 5.19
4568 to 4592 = 5.45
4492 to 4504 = 5.36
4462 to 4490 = 4.8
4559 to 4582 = 5.71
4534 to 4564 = 5.06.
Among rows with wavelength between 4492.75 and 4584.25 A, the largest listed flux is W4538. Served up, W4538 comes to 6.63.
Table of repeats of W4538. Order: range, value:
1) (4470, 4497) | 5.49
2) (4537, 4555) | 5.15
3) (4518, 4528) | 5.91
